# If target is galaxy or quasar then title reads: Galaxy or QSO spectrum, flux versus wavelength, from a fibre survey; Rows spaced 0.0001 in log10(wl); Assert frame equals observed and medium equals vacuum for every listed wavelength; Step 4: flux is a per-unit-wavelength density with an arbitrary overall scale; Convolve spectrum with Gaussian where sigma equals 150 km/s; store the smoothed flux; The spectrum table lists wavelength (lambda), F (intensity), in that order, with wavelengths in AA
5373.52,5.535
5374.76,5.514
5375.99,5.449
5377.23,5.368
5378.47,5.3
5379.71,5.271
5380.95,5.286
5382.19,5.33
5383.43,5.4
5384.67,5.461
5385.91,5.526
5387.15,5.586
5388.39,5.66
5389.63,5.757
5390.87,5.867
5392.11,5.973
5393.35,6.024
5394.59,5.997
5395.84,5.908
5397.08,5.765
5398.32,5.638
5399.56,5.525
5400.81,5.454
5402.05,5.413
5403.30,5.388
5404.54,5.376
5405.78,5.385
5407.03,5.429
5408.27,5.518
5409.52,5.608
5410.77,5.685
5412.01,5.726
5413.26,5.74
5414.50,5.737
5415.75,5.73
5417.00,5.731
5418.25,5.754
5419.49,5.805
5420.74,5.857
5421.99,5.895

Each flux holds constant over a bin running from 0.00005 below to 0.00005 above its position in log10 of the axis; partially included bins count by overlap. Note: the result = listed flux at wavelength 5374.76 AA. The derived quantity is 5.514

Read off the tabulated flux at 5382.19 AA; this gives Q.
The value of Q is 5.33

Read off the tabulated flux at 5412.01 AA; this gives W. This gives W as 5.726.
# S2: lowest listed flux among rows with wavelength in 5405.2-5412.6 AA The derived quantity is 5.385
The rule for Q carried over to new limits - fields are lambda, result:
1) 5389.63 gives 5.757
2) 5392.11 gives 5.973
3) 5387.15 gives 5.586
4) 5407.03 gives 5.429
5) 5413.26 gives 5.74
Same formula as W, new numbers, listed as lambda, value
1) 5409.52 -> 5.608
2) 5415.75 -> 5.73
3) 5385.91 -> 5.526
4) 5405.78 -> 5.385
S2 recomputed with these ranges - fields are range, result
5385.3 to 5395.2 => 5.526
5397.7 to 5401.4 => 5.454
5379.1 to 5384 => 5.271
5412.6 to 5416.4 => 5.73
